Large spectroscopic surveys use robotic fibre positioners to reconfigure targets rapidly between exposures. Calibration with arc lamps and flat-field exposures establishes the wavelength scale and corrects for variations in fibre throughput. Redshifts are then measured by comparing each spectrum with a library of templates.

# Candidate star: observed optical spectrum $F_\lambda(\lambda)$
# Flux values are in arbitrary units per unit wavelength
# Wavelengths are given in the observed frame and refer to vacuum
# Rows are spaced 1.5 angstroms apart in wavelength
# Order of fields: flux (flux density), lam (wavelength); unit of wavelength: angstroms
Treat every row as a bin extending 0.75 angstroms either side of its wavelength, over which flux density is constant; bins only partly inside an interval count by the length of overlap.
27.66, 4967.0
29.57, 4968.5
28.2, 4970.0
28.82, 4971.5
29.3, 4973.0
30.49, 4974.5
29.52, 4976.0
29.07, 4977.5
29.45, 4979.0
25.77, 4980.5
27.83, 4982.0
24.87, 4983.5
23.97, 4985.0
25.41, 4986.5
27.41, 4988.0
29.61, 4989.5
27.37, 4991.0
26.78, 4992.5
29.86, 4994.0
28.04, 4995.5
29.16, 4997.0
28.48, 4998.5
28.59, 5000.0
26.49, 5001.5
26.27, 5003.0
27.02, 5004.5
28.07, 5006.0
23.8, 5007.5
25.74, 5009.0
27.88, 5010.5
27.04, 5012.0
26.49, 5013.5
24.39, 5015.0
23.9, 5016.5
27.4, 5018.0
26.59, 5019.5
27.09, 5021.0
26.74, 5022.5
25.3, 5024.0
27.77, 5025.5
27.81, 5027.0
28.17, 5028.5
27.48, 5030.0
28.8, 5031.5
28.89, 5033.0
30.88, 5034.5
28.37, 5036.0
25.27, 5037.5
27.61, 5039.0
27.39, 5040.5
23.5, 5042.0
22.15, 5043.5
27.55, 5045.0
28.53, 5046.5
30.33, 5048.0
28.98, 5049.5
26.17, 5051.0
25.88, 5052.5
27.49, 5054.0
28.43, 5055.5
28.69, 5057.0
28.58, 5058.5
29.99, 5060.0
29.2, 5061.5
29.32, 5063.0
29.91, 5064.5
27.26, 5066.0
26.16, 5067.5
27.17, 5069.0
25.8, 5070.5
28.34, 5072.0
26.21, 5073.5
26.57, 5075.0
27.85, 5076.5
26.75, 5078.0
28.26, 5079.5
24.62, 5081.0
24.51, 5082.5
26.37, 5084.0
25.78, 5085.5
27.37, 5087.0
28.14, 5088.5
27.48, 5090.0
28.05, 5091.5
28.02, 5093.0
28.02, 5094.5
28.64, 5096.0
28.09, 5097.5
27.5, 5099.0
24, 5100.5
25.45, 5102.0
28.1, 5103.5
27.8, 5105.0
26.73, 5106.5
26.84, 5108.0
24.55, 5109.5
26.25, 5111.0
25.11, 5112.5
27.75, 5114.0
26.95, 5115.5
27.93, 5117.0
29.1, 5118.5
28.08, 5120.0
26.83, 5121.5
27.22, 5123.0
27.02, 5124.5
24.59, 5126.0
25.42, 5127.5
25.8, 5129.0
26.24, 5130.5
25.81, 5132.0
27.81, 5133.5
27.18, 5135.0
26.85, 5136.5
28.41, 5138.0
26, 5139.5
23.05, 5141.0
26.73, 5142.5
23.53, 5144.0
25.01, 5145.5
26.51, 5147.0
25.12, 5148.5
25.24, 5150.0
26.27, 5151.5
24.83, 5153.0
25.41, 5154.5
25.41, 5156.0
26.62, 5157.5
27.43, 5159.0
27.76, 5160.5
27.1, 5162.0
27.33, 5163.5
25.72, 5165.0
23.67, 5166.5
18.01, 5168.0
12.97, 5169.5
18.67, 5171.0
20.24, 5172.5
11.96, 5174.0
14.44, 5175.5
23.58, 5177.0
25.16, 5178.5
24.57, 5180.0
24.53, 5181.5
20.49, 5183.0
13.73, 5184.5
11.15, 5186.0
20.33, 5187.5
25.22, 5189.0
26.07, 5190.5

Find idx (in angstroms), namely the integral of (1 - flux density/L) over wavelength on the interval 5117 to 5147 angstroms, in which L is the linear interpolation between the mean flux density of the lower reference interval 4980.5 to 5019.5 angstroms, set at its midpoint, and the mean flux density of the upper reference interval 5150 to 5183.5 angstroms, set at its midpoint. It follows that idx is -3.4 angstroms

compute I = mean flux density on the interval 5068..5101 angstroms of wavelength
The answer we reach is 27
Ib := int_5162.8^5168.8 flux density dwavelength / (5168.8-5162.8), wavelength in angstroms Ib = 23.6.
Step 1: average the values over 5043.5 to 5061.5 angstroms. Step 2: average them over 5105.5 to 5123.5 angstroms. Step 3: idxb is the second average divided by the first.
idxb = 0.96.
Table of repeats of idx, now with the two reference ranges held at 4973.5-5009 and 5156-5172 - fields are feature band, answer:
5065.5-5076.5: -0.5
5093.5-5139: -4.1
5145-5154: -0.6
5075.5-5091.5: -0.9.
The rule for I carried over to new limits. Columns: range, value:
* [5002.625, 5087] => 27.1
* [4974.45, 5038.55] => 27.3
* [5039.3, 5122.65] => 27.2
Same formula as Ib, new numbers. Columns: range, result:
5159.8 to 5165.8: 26.9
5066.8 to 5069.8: 26.7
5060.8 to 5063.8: 29.3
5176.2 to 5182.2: 24.4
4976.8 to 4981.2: 28.1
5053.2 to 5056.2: 27.9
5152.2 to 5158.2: 25.6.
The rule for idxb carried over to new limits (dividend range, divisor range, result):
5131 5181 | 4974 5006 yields 0.87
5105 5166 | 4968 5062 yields 0.96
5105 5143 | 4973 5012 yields 0.97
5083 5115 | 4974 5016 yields 0.99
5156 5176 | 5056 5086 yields 0.80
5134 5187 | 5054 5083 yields 0.84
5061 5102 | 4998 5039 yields 1.00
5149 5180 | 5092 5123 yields 0.85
